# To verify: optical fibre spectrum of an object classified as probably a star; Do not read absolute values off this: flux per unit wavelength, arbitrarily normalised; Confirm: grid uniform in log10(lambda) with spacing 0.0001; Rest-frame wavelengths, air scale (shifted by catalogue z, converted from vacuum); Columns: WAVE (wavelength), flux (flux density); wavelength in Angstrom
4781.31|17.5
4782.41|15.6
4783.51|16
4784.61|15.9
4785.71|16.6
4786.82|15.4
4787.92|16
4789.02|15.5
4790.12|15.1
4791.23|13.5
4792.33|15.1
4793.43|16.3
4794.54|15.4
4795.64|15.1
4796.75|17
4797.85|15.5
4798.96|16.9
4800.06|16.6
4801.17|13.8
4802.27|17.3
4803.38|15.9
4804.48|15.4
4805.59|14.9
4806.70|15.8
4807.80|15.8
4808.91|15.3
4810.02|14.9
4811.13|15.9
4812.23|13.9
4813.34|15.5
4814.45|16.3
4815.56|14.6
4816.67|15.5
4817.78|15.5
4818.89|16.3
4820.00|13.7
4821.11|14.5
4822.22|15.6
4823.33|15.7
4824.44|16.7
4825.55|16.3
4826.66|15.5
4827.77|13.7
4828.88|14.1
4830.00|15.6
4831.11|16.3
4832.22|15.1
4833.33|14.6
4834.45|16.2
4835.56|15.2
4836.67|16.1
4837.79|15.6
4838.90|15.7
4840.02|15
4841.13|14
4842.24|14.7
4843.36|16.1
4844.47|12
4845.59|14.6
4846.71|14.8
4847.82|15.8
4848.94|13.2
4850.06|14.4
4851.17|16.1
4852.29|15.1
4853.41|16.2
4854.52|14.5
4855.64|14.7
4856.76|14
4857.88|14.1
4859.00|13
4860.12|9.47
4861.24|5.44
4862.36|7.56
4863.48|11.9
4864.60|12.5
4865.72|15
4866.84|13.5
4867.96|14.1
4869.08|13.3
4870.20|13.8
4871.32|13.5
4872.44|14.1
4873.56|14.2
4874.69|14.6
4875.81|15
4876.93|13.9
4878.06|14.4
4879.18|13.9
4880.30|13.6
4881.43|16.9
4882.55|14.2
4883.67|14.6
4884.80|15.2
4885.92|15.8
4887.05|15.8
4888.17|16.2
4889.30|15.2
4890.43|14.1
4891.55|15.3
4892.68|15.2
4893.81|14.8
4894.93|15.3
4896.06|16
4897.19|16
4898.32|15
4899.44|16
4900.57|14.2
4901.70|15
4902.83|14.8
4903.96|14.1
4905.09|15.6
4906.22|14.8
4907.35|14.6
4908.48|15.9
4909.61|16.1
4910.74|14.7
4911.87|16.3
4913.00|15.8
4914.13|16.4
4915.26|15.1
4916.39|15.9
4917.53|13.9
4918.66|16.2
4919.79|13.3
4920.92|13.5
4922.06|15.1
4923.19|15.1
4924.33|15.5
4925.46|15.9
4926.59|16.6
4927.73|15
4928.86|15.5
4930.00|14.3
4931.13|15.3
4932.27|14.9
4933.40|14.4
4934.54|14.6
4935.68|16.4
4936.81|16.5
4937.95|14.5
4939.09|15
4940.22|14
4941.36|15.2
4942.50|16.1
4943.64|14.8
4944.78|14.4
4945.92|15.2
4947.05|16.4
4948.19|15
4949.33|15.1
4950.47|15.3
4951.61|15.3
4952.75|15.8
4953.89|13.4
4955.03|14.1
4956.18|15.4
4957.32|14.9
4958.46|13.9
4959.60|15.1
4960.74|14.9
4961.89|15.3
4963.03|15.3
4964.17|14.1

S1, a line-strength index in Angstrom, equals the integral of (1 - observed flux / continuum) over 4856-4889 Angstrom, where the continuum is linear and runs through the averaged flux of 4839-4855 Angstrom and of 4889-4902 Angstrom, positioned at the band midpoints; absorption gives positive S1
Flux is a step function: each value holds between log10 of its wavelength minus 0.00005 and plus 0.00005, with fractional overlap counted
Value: 3.09 Angstrom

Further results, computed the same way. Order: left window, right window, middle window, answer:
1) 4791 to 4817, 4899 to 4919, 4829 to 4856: 0.68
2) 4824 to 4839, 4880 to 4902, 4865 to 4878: 1.04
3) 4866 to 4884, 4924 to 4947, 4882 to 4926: -1.43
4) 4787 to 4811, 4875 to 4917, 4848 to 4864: 2.55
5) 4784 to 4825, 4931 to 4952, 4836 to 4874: 4.03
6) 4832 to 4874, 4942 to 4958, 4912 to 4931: -0.63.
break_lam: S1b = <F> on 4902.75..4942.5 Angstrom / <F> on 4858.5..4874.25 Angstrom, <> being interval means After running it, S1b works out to 1.24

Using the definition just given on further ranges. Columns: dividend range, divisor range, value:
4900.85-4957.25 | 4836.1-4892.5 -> 1.07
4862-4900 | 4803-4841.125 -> 0.94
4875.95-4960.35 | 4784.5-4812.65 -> 0.97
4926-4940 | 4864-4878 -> 1.09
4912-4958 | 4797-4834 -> 0.98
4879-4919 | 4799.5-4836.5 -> 0.99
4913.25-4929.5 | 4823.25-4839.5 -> 0.98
